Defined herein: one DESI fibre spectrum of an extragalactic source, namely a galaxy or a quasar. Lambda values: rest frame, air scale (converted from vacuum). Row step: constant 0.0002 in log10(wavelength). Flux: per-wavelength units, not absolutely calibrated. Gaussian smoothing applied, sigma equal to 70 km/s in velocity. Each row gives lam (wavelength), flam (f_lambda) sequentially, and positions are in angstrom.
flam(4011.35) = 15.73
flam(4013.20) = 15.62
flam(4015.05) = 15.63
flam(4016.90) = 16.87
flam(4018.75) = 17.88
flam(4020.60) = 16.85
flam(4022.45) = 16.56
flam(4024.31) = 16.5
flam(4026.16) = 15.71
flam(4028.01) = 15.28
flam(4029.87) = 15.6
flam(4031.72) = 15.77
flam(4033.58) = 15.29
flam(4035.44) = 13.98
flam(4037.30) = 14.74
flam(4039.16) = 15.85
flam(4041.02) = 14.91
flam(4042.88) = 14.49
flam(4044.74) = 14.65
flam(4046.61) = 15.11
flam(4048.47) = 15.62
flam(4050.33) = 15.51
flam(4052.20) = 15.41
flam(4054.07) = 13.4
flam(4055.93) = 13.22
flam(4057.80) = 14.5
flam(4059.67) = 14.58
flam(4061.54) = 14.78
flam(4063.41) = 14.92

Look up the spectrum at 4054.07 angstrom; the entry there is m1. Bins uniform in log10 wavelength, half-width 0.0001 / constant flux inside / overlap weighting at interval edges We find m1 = 13.4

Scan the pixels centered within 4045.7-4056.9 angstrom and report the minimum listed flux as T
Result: 13.22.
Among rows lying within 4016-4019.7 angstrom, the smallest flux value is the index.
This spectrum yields 16.87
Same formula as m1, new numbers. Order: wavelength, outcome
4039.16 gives 15.85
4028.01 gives 15.28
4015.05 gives 15.63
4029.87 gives 15.6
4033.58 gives 15.29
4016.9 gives 16.87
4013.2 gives 15.62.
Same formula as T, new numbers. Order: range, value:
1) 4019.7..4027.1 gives 15.71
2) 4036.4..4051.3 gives 14.49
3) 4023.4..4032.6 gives 15.28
